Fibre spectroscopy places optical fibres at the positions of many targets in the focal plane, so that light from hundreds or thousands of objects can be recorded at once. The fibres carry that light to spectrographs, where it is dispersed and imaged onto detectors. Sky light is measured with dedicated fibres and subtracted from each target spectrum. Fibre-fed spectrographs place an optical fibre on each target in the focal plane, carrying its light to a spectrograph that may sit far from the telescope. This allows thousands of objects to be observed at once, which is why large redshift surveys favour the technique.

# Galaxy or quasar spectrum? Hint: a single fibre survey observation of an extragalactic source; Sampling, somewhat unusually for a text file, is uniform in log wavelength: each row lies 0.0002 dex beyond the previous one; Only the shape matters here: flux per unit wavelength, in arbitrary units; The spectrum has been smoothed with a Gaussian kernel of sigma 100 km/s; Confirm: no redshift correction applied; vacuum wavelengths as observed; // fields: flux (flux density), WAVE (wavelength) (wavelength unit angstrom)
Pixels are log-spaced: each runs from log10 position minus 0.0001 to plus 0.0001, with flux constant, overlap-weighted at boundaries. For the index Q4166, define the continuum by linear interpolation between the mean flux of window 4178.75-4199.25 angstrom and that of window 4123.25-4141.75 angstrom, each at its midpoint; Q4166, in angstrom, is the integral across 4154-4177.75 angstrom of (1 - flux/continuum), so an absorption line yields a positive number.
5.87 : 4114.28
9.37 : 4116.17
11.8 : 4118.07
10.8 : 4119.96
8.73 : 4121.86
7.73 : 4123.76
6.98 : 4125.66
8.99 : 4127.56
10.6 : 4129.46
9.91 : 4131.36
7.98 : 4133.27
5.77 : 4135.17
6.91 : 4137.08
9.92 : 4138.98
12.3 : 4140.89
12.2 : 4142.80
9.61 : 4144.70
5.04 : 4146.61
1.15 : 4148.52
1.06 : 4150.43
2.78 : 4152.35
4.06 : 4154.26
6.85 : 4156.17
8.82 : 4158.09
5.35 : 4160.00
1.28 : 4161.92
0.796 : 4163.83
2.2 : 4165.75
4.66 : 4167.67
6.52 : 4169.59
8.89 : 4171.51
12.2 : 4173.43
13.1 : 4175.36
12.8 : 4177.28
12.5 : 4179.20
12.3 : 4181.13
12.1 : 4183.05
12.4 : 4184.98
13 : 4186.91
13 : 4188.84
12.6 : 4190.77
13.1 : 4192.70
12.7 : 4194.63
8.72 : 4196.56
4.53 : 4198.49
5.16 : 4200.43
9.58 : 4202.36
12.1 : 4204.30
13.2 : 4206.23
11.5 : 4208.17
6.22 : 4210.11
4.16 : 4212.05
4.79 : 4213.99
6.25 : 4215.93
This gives 8.6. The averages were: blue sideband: 8.71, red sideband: 11.6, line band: 6.69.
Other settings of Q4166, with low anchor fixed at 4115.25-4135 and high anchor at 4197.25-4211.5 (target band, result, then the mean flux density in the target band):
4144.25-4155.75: 6.6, 3.84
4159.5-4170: 6.7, 3.23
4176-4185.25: -3.7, 12.5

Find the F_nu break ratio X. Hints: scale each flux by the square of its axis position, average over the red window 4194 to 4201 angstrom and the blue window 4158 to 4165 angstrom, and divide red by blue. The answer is 2.29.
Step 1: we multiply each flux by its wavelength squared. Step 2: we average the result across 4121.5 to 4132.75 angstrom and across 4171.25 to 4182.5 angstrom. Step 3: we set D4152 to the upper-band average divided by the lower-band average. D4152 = 1.42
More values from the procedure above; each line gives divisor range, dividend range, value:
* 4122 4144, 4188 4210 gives 1.19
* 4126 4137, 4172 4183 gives 1.51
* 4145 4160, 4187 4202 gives 2.27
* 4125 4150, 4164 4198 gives 1.31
